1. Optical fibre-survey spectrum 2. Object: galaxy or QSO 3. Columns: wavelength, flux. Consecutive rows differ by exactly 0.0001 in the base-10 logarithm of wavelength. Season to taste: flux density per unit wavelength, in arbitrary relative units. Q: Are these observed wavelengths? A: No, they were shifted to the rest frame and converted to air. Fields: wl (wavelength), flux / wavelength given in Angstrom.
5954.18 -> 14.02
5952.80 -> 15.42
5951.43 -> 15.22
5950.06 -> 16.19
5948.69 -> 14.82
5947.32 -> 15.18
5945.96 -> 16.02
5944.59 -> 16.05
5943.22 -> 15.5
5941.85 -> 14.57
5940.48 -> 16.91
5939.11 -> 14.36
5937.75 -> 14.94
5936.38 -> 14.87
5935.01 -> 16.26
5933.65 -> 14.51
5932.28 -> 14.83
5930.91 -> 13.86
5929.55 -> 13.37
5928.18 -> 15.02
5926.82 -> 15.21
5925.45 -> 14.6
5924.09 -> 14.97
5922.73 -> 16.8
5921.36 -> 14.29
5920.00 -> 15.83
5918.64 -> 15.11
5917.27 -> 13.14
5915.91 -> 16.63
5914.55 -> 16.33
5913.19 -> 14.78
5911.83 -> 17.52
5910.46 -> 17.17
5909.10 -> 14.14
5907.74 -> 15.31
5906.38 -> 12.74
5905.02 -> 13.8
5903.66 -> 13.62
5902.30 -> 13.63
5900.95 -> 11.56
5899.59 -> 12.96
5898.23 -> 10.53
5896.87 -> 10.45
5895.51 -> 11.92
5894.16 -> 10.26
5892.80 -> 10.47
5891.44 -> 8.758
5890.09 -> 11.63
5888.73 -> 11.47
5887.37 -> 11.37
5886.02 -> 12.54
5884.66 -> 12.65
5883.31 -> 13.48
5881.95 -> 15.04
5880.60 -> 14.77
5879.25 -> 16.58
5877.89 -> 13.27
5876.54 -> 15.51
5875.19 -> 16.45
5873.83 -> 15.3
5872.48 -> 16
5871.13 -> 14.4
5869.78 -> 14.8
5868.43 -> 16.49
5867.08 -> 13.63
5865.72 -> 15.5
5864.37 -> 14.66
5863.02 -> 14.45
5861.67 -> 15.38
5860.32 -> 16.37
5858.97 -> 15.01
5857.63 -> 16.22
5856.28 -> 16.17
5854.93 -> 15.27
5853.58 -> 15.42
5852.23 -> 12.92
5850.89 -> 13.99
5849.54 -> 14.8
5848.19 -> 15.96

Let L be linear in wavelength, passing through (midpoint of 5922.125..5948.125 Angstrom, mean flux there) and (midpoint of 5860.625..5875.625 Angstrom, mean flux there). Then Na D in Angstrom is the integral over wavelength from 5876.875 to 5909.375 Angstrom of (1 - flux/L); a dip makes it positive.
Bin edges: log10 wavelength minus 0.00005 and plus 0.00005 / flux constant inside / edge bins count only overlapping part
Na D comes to 5.4 Angstrom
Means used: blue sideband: 15.2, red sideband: 15.1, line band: 12.6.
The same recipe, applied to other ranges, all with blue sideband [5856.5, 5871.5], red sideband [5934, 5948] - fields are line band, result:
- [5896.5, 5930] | 2.06 Angstrom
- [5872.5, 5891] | 1.71 Angstrom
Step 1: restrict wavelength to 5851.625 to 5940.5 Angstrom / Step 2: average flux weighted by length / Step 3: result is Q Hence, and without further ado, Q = 14.3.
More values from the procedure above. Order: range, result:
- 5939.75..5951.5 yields 15.6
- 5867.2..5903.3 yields 13.2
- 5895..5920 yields 14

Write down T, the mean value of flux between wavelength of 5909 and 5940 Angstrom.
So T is 15.2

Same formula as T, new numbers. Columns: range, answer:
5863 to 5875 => 15.1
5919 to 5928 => 15.3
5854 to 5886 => 15.1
